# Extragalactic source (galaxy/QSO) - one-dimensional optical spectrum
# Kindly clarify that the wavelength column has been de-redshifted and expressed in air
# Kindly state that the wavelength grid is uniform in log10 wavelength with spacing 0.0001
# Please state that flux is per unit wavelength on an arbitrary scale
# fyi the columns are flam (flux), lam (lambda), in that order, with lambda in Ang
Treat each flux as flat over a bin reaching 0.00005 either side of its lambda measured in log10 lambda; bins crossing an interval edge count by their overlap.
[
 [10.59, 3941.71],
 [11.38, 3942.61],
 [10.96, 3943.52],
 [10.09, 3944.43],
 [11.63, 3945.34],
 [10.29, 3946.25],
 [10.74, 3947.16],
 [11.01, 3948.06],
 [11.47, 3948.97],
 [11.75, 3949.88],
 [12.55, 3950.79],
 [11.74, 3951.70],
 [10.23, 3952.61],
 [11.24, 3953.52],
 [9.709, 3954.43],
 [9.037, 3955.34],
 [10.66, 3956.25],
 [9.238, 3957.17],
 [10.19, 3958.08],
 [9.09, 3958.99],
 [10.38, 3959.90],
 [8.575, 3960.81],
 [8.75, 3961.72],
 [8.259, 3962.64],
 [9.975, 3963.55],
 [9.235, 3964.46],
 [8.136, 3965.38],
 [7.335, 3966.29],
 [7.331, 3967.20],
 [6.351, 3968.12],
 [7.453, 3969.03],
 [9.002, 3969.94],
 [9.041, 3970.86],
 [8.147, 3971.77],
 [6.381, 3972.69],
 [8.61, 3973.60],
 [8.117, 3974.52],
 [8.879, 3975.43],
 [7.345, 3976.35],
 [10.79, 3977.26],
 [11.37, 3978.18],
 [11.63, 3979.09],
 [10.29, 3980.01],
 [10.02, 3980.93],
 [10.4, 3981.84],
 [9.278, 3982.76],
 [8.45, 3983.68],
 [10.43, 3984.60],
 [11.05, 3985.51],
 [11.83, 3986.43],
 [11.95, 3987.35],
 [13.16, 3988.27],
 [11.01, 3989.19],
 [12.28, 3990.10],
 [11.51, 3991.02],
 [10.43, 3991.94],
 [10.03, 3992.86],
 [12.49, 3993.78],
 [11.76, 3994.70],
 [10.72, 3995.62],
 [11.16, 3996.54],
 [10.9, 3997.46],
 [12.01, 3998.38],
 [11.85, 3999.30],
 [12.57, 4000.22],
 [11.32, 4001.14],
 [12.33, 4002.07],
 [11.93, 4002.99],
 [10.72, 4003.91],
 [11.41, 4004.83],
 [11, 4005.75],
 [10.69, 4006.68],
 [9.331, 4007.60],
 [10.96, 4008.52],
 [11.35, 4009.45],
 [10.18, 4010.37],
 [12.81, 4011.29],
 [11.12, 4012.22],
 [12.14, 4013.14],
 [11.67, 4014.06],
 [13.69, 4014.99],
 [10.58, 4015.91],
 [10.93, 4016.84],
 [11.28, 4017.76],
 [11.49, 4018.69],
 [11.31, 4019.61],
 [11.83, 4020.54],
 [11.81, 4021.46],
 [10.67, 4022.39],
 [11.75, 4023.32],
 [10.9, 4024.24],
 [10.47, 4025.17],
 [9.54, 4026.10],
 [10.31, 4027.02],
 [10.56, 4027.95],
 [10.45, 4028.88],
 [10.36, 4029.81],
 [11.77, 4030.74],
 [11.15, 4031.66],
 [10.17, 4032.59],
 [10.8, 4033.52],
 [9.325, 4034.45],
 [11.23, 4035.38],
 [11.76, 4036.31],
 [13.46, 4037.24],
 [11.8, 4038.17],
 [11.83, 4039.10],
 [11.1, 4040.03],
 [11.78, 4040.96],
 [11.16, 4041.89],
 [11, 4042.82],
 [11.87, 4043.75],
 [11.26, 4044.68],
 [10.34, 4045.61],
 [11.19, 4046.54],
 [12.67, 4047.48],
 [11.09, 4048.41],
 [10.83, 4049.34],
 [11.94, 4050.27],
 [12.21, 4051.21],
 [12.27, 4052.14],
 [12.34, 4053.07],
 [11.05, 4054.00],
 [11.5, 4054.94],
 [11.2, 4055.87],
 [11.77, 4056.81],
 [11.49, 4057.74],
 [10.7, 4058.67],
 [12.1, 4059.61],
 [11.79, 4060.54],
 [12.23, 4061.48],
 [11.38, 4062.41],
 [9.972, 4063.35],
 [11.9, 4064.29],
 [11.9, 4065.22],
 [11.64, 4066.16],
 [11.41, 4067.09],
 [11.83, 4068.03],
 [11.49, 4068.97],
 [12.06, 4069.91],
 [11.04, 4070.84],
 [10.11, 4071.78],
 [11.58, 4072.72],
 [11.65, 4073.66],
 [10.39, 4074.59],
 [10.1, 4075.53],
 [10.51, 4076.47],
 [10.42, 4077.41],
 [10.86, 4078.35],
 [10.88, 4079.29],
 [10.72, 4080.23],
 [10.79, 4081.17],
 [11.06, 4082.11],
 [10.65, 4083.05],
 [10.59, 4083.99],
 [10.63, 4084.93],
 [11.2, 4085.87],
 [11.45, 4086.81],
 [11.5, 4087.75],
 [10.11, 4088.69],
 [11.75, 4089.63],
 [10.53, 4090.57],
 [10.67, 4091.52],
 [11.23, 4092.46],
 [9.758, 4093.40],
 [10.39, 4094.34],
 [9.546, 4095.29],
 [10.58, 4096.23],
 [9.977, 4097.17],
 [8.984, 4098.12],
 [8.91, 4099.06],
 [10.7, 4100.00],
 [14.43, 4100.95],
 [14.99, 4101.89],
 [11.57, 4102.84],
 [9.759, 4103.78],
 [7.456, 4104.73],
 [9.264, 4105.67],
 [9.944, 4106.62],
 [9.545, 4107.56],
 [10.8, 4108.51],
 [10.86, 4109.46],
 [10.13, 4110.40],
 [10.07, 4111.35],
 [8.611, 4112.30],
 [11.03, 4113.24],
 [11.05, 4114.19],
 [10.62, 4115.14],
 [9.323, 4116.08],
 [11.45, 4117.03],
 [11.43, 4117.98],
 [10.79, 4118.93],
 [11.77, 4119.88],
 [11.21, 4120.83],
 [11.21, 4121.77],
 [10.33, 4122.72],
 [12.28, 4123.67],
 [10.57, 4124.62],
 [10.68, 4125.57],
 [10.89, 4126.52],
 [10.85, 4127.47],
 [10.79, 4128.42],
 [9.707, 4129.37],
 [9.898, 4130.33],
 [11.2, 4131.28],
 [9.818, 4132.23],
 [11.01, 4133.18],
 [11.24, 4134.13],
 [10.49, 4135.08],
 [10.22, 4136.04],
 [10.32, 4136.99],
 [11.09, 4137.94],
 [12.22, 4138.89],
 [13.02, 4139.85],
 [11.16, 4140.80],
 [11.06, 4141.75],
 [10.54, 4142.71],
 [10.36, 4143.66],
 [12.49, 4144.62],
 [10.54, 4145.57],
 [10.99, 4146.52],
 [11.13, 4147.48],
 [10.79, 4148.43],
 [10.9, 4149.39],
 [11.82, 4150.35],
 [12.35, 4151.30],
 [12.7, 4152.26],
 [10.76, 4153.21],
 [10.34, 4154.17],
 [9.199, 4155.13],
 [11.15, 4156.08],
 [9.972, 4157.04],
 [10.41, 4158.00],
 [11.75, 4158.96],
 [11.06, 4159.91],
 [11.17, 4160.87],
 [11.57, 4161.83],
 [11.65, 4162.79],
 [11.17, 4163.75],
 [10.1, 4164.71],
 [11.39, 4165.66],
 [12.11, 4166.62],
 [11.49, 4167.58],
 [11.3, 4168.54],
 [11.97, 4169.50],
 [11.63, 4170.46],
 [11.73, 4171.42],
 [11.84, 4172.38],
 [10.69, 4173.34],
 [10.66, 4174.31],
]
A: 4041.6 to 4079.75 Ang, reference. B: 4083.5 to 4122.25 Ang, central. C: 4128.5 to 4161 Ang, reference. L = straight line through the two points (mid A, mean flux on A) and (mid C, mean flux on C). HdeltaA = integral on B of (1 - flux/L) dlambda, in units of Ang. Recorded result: 1.8 Ang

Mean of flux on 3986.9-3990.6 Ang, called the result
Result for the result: 12.1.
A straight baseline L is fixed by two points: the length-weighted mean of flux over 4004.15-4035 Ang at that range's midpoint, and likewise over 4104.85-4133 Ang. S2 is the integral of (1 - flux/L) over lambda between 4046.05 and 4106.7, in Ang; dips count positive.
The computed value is -1.8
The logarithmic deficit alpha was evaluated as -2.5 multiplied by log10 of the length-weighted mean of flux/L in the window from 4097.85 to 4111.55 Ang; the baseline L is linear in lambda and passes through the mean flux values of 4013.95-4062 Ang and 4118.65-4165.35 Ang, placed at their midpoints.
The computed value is 0.06 mag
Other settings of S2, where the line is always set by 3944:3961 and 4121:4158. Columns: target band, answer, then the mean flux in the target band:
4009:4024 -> -1.2 Ang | 11.5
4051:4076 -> -1.5 Ang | 11.4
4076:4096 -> 0.2 Ang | 10.7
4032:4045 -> -0.7 Ang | 11.3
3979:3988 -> 0.1 Ang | 10.5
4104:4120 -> 1.0 Ang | 10.2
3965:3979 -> 2.9 Ang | 8.38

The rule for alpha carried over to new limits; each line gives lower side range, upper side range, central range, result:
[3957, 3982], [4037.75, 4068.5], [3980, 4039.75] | -0.103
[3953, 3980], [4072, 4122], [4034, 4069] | -0.145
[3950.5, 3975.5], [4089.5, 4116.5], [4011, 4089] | -0.141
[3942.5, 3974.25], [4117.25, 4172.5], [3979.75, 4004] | -0.140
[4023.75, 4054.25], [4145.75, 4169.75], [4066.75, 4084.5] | 0.025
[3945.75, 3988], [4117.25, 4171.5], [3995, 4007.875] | -0.141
